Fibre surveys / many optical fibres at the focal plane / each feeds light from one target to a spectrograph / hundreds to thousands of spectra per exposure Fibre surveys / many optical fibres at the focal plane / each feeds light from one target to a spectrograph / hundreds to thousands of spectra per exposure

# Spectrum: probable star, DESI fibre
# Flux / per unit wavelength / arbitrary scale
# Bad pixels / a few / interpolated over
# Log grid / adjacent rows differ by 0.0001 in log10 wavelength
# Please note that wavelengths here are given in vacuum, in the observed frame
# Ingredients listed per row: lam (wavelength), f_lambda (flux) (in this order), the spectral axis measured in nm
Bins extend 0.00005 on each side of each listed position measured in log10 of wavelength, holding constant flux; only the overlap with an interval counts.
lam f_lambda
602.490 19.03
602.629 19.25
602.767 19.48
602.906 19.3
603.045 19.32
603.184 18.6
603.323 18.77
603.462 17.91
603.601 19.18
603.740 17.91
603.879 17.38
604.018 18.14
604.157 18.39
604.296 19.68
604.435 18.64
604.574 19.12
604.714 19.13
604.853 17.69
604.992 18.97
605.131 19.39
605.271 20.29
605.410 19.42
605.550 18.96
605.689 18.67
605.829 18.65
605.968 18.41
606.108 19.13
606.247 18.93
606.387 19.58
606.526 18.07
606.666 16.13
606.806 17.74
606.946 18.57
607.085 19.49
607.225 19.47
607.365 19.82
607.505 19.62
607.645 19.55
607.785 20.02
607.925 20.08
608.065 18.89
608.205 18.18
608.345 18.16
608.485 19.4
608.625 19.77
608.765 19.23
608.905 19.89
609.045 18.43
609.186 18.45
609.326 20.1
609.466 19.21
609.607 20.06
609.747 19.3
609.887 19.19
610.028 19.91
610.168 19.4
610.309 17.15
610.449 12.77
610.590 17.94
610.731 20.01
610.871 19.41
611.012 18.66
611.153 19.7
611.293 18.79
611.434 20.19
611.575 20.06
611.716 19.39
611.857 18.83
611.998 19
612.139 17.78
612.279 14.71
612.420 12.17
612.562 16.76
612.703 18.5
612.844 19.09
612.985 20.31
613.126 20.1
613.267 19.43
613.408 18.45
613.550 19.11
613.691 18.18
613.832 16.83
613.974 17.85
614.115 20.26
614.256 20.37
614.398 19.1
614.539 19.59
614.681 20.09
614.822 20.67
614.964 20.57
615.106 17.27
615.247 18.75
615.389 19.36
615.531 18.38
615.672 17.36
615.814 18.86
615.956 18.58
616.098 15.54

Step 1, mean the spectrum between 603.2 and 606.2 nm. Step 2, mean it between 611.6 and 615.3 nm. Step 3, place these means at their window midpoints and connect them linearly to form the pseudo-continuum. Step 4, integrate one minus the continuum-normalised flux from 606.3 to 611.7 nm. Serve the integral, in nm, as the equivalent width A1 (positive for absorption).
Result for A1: -0.08 nm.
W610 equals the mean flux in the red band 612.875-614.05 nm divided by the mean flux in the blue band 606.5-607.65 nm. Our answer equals 1.01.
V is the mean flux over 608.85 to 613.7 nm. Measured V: 18.6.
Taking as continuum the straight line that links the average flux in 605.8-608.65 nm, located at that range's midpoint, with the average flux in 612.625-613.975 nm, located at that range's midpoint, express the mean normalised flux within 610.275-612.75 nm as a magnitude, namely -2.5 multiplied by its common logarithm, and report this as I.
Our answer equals 0.06 mag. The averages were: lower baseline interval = 18.9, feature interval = 17.9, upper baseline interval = 18.8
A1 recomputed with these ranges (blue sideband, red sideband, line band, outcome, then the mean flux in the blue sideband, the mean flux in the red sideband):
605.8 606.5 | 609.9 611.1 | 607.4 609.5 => -0.082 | 18.9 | 18.2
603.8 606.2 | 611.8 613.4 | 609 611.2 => -0.062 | 18.8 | 17.9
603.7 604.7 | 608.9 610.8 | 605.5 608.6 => -0.052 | 18.5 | 18.7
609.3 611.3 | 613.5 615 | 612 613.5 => 0.101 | 18.7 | 19.3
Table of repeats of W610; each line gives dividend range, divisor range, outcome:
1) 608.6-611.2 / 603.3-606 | 1.01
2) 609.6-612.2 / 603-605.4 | 1.00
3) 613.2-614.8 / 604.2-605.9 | 1.00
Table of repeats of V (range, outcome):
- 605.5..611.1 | 18.9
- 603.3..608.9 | 18.9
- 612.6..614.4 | 19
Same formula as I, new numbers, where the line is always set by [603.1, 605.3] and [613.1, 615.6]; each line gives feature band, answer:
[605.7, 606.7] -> 0.014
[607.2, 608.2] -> -0.040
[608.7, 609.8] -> -0.025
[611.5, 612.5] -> 0.095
